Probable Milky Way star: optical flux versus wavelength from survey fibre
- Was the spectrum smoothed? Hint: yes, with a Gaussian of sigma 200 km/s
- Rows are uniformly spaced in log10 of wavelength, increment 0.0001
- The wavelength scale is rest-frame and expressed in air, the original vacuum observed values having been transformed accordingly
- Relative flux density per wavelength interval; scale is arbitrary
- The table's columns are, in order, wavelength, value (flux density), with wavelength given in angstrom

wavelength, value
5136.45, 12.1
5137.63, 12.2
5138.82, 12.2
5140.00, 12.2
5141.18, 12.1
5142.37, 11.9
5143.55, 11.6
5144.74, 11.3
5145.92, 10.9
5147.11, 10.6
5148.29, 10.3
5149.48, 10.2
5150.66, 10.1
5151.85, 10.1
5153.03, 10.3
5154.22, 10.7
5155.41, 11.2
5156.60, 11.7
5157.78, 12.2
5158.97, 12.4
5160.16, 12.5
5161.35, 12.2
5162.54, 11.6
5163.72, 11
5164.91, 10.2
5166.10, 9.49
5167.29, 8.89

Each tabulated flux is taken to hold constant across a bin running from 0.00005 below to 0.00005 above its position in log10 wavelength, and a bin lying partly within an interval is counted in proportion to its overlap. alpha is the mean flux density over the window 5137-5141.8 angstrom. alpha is 12.2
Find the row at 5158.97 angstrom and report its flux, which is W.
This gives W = 12.4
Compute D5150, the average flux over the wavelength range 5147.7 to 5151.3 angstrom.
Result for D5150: 10.2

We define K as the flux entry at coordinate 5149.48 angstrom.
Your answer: 10.2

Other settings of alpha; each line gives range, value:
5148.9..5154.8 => 10.3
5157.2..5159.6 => 12.3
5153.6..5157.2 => 11.2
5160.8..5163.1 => 11.9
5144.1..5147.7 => 10.9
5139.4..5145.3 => 11.8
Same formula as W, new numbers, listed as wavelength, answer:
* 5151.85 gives 10.1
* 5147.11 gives 10.6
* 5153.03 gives 10.3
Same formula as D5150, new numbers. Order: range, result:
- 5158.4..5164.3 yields 11.9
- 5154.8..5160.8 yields 12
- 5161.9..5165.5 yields 11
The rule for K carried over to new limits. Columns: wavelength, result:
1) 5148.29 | 10.3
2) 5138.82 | 12.2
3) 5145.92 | 10.9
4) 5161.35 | 12.2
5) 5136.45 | 12.1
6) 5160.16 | 12.5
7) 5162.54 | 11.6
